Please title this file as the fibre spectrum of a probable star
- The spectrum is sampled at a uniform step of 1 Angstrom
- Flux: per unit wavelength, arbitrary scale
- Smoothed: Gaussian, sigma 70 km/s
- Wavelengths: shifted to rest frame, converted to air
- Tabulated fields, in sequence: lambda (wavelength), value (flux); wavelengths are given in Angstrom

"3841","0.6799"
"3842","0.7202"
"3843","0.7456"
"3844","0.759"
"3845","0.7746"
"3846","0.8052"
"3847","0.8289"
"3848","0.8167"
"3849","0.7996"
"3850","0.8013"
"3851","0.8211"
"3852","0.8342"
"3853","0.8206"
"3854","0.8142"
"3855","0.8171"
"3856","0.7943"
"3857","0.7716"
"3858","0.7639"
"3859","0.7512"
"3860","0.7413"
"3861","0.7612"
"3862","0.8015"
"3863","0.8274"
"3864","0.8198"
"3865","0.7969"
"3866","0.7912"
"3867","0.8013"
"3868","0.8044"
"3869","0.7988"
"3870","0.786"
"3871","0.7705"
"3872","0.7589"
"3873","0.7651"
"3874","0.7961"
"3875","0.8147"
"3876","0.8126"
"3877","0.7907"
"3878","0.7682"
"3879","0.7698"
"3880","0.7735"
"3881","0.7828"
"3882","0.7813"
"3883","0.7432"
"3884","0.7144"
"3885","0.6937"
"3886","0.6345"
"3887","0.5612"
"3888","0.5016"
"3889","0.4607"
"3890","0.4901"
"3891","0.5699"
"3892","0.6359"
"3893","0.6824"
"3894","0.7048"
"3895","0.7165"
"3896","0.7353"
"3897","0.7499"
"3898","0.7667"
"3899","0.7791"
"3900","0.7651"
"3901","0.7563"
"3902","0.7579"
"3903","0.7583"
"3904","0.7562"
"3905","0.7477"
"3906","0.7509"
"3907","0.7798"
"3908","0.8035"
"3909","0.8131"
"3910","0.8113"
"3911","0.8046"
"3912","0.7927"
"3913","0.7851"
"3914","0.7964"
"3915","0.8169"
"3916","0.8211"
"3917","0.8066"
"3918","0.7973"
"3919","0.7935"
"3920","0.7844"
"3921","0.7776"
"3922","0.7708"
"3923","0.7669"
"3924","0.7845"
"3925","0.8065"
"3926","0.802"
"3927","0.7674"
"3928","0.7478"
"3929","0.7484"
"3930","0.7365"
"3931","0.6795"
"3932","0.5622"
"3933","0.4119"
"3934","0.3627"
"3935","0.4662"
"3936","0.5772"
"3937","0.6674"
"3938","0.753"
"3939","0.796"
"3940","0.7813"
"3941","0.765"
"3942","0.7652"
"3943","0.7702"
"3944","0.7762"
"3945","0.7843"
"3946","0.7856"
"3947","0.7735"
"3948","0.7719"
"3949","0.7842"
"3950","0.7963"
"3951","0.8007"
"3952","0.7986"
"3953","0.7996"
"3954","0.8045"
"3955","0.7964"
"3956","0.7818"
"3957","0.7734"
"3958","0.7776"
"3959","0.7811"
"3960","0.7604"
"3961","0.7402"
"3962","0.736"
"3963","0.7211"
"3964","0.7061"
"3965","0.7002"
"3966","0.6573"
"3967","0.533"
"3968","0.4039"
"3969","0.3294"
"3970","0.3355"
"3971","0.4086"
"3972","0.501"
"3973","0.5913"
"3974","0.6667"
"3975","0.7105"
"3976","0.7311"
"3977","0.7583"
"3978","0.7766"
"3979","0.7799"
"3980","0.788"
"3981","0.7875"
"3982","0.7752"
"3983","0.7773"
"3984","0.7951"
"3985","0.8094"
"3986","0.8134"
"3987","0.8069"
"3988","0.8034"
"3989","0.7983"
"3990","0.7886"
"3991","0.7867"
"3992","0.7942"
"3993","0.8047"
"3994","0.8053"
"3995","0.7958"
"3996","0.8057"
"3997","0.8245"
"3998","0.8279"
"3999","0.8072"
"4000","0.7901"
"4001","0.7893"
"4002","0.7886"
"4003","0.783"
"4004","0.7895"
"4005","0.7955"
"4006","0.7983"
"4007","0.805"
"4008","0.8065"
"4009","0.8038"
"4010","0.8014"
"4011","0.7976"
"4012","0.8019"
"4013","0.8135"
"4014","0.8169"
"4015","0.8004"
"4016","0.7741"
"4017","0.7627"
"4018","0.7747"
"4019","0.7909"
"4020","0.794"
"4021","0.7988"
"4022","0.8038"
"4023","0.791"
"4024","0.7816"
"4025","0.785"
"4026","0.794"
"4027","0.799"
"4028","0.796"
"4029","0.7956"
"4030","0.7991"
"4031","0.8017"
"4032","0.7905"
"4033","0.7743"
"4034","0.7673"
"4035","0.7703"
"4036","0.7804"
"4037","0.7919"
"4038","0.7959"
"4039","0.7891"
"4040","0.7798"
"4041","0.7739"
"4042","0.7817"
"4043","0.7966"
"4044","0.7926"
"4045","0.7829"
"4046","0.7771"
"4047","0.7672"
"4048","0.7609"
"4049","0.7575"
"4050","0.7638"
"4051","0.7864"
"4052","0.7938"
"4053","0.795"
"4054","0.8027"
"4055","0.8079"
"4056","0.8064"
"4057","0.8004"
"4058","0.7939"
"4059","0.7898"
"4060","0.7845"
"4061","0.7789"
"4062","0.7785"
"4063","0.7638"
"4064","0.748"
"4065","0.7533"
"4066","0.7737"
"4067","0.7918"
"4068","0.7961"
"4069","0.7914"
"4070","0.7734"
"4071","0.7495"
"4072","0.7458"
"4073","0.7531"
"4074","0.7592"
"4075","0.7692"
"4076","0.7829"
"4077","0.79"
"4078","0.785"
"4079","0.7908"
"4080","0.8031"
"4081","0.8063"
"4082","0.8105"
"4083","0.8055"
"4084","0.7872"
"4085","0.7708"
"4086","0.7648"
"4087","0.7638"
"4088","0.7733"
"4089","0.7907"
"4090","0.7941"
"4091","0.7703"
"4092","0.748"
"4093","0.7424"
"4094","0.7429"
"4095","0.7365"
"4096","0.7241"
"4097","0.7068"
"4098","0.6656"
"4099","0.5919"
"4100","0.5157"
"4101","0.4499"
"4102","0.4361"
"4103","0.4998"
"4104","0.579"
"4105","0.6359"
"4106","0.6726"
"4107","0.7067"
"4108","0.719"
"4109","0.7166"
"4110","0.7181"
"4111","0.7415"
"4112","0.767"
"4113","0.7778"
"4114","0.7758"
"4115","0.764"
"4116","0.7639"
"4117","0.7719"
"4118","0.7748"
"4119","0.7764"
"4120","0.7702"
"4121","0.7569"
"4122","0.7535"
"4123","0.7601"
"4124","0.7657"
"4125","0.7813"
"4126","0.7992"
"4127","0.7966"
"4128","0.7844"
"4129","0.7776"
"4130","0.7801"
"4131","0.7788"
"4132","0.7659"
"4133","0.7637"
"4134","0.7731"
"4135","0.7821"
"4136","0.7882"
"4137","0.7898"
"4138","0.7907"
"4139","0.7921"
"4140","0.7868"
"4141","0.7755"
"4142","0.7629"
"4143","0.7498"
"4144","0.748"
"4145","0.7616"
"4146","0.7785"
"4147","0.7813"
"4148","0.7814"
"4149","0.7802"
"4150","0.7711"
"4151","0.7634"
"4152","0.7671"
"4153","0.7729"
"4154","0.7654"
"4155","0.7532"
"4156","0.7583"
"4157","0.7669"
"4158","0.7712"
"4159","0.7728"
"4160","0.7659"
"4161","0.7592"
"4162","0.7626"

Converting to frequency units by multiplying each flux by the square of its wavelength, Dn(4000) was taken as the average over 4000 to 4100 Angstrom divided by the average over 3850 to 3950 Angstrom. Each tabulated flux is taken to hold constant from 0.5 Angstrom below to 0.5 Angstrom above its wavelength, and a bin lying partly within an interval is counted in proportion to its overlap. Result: 1.1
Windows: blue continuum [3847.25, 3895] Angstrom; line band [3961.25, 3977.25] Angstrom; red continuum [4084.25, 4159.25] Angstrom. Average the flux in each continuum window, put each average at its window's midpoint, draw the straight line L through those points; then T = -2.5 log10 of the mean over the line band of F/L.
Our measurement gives 0.25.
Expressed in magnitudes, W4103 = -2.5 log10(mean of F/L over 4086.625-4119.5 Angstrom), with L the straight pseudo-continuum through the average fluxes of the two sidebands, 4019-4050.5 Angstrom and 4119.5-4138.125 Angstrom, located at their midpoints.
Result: 0.12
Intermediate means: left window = 0.785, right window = 0.776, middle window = 0.7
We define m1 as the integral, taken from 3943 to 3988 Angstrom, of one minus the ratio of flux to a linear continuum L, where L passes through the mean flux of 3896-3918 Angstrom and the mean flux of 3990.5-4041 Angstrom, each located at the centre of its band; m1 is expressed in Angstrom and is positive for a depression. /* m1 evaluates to 4.0 Angstrom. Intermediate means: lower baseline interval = 0.781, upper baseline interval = 0.794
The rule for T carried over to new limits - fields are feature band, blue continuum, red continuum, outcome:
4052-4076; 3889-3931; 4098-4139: -0.069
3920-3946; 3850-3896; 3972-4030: 0.080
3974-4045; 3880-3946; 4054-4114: -0.085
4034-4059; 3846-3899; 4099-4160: -0.060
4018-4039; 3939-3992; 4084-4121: -0.103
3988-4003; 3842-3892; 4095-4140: -0.087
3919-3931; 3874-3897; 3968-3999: -0.096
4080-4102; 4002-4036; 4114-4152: 0.085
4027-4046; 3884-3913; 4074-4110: -0.108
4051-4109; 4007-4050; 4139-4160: 0.058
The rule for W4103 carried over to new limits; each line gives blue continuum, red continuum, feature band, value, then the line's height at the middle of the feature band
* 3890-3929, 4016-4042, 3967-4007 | 0.070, 0.778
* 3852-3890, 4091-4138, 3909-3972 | 0.042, 0.744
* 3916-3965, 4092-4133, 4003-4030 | -0.094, 0.729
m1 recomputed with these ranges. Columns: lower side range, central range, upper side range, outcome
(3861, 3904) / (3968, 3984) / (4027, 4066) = 2.5 Angstrom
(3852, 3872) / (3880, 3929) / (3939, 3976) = 0.8 Angstrom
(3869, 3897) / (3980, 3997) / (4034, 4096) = -1.1 Angstrom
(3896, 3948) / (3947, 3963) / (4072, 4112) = -0.8 Angstrom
